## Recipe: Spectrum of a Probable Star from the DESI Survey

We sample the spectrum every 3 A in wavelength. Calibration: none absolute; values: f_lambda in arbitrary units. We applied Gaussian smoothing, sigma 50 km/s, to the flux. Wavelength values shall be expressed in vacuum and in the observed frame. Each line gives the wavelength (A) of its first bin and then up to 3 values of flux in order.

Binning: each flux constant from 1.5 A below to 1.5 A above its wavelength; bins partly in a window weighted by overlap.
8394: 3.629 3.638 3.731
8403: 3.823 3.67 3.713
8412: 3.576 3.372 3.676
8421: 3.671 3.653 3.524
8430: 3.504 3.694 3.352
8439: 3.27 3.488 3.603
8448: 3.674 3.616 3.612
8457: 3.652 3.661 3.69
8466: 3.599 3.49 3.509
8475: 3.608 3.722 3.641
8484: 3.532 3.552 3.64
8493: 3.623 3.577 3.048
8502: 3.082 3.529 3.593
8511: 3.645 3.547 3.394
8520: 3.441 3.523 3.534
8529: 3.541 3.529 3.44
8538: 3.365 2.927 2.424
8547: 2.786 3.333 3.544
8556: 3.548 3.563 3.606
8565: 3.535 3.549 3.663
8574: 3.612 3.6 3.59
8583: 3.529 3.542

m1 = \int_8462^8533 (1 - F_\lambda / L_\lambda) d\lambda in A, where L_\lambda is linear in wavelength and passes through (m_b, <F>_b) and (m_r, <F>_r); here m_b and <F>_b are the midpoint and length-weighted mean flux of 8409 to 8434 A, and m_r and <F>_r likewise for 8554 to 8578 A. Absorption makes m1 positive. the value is 1.2 A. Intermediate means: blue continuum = 3.59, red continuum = 3.58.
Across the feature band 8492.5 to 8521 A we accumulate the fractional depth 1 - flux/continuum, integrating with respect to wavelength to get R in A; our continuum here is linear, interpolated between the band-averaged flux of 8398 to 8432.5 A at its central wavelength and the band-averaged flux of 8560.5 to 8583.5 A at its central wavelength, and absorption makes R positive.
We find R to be 1.29 A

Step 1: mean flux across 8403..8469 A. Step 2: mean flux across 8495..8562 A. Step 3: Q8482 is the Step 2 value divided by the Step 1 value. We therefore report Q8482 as 0.94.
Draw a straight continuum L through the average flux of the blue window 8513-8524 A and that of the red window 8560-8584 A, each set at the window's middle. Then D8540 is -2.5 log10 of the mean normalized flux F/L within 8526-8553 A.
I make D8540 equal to 0.10 mag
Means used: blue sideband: 3.47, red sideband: 3.59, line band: 3.21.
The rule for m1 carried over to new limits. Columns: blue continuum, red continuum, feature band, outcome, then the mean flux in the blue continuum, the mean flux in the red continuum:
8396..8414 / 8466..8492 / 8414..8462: 1.0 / 3.68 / 3.59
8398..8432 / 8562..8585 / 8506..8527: 0.4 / 3.63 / 3.58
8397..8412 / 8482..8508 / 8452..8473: -0.3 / 3.71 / 3.46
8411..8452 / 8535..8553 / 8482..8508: -1.5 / 3.55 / 3.05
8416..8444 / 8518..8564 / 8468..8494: -1.1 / 3.54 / 3.34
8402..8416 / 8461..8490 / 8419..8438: 0.3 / 3.63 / 3.6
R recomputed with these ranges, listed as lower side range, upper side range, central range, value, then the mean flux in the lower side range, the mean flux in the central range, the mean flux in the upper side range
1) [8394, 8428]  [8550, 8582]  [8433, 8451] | 0.6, 3.64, 3.51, 3.57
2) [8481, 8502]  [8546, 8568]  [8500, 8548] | 1.7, 3.48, 3.33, 3.44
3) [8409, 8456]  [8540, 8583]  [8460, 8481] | -0.6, 3.56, 3.61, 3.39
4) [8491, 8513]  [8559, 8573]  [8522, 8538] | 0.0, 3.45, 3.5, 3.59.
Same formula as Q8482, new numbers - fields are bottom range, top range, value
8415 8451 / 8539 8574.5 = 0.94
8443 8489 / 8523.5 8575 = 0.94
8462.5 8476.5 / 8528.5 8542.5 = 0.94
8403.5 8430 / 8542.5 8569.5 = 0.92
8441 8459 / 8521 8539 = 0.97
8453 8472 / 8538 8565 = 0.90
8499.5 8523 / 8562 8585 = 1.04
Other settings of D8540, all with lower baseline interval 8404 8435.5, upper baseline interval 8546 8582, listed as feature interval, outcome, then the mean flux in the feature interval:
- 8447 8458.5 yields -0.02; 3.64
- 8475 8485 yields -0.02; 3.63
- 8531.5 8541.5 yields 0.06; 3.33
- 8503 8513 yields -0.01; 3.56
